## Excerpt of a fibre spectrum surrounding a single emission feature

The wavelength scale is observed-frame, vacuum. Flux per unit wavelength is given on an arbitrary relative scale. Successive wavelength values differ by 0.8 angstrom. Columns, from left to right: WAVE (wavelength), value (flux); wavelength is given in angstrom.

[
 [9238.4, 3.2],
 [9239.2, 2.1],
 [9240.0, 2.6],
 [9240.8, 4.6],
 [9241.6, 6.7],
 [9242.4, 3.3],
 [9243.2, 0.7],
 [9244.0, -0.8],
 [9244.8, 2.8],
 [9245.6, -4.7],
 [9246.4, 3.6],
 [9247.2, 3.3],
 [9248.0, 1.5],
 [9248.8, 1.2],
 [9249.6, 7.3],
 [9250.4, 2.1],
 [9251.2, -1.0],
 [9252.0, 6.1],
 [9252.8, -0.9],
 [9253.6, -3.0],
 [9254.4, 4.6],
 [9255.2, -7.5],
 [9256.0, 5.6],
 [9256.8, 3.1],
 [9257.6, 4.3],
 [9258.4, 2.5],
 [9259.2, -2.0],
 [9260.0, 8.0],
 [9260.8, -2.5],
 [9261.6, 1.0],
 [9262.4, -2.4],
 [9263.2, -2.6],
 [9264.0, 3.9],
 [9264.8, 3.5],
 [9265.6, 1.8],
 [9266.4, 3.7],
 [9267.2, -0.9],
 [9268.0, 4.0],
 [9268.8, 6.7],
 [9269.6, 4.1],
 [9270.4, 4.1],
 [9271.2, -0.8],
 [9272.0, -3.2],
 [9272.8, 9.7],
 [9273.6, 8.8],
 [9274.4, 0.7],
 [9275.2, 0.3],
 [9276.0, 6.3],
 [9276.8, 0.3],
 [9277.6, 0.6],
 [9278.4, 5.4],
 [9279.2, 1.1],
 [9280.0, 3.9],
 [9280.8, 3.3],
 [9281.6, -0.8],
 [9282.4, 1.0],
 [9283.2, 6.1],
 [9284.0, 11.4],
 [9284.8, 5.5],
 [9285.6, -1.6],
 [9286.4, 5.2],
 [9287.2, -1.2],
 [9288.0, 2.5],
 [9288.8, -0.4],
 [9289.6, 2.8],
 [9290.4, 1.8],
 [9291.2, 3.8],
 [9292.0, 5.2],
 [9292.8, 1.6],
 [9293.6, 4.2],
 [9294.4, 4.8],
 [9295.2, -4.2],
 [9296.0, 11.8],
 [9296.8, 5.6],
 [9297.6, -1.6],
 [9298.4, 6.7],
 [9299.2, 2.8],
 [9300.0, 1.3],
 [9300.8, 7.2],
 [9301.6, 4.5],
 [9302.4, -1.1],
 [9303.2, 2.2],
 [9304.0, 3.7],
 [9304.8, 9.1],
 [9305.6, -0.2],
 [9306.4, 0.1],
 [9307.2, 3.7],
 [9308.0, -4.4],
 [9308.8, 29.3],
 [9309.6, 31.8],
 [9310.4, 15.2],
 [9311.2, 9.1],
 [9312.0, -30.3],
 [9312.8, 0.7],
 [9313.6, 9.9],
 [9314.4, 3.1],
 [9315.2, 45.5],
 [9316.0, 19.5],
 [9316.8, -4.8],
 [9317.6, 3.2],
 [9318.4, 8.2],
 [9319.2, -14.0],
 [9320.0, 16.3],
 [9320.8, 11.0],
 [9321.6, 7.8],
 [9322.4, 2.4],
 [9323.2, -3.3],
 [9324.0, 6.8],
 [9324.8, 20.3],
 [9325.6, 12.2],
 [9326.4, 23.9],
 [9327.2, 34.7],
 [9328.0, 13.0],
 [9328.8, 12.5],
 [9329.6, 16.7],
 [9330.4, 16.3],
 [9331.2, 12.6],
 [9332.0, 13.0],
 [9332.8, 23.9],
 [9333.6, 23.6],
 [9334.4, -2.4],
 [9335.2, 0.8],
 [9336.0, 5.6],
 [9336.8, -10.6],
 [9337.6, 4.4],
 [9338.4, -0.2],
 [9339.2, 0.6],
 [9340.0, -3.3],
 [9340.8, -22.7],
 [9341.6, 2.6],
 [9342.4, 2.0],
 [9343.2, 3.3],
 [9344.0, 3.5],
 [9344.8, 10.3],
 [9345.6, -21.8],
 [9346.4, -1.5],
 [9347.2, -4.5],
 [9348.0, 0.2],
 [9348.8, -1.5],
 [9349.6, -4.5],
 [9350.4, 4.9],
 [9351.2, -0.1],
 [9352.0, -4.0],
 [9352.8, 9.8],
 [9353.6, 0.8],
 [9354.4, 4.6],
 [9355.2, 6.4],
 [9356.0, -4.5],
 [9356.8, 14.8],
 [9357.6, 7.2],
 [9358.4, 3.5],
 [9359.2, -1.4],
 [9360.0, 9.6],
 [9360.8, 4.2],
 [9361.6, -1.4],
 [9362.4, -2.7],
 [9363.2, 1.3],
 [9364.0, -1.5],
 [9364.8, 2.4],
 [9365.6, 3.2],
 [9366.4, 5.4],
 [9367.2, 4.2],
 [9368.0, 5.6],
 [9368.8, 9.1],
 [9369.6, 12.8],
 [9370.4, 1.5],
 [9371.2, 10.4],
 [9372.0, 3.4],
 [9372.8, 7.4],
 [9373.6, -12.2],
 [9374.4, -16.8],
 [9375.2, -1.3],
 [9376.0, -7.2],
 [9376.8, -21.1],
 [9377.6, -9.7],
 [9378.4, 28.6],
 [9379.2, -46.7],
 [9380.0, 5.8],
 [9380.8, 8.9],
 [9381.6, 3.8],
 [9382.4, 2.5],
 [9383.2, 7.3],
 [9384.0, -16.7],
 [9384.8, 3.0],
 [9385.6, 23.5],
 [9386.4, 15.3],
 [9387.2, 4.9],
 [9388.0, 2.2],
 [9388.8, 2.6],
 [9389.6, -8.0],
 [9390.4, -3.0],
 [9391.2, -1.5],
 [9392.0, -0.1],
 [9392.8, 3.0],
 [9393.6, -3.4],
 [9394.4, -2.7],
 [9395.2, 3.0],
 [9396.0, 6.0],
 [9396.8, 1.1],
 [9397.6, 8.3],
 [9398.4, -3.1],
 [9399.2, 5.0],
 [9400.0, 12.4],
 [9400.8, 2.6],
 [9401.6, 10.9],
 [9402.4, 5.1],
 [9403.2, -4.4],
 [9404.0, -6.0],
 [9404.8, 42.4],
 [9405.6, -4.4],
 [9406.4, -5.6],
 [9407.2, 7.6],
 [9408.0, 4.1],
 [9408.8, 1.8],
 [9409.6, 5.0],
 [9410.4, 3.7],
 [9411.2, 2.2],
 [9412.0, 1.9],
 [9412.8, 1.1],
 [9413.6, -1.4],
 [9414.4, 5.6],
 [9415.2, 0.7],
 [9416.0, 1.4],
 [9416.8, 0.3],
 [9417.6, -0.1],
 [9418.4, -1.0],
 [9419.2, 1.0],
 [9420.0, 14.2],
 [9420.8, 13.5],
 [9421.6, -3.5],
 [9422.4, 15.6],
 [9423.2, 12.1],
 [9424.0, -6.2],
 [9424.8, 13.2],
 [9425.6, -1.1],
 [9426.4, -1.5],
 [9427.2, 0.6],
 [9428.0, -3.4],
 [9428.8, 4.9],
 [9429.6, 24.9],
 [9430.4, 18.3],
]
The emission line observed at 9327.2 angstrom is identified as H-gamma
